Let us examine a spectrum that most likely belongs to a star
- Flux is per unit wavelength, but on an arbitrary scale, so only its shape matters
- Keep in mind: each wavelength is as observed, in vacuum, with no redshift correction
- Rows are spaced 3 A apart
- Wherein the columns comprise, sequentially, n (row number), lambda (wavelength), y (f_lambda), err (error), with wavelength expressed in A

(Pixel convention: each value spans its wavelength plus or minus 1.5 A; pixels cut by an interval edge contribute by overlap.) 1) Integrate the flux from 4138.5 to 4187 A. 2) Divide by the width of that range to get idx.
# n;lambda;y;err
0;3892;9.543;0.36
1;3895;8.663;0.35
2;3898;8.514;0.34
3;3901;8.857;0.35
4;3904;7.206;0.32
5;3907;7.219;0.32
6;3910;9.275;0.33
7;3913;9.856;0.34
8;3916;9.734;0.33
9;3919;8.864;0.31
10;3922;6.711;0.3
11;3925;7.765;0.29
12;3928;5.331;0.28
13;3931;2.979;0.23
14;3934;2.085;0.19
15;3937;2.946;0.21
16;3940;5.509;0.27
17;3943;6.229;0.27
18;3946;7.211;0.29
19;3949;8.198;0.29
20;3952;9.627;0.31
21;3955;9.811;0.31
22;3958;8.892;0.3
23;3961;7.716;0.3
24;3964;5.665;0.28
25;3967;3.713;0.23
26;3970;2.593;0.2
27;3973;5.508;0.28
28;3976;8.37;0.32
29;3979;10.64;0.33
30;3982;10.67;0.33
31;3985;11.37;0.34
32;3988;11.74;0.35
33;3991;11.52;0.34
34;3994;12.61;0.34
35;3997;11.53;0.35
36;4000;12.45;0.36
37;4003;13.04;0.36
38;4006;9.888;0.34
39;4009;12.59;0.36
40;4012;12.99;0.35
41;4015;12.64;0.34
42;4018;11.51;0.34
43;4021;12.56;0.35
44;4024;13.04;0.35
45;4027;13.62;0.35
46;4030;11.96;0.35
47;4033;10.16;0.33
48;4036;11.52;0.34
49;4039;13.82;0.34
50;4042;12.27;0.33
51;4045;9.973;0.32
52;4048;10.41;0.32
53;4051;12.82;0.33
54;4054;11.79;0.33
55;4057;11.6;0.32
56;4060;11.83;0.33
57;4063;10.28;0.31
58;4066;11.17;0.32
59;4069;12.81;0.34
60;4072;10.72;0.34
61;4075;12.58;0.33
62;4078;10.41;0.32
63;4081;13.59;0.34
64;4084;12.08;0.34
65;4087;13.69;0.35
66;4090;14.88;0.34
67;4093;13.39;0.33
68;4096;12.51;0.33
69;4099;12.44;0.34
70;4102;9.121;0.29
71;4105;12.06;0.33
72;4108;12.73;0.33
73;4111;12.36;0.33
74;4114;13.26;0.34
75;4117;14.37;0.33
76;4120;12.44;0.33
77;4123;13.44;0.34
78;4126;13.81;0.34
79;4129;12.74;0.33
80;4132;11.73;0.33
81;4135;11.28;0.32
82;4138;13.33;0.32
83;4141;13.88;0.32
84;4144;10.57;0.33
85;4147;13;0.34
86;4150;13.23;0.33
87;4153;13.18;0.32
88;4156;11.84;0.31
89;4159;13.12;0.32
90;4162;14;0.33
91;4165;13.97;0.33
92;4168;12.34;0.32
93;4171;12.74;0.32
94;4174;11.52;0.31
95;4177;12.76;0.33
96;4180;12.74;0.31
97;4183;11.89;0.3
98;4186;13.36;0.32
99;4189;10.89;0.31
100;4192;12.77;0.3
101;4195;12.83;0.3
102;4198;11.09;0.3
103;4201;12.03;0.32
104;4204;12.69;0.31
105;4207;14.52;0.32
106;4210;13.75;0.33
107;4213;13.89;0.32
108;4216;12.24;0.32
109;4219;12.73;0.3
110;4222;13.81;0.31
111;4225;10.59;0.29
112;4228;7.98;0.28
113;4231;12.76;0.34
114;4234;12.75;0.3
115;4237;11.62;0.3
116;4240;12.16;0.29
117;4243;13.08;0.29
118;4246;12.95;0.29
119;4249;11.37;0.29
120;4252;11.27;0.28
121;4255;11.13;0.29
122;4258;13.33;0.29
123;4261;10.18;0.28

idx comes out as 12.8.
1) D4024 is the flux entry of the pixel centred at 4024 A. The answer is 13.04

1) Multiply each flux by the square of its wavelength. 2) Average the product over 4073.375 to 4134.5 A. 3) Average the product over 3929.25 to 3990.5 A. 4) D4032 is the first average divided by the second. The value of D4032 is 1.90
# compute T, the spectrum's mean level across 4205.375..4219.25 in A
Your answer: 13.5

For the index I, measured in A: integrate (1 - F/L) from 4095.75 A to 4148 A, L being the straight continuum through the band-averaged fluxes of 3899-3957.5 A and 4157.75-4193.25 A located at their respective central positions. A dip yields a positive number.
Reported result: -4.7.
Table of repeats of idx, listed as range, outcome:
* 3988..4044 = 12.2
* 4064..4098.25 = 12.5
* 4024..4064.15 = 11.8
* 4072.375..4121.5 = 12.6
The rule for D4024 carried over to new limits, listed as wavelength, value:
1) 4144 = 10.57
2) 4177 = 12.76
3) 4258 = 13.33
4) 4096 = 12.51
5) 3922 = 6.711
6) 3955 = 9.811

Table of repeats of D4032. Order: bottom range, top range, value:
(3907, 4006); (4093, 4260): 1.70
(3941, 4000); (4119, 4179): 1.60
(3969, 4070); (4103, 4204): 1.19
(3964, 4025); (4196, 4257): 1.31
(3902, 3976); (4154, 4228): 2.11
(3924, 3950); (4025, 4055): 2.37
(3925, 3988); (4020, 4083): 1.80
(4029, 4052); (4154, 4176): 1.17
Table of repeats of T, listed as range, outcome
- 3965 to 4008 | 9.68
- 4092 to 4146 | 12.5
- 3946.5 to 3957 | 9.01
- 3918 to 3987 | 6.91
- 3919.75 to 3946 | 5.19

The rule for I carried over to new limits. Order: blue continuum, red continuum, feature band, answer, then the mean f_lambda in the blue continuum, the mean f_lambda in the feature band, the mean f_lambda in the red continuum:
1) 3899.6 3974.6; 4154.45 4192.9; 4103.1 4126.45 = -3.8 A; 6.78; 13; 12.6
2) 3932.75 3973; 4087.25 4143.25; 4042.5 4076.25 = -3.2 A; 6.17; 11.5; 12.8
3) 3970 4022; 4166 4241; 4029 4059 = -0.8 A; 11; 11.6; 12.4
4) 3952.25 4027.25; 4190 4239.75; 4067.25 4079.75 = -0.7 A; 10.2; 11.7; 12.4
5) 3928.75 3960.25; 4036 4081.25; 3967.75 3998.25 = -4.6 A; 6.36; 9.49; 11.7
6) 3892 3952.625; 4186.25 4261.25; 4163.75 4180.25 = -1.9 A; 7.16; 12.7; 12.2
